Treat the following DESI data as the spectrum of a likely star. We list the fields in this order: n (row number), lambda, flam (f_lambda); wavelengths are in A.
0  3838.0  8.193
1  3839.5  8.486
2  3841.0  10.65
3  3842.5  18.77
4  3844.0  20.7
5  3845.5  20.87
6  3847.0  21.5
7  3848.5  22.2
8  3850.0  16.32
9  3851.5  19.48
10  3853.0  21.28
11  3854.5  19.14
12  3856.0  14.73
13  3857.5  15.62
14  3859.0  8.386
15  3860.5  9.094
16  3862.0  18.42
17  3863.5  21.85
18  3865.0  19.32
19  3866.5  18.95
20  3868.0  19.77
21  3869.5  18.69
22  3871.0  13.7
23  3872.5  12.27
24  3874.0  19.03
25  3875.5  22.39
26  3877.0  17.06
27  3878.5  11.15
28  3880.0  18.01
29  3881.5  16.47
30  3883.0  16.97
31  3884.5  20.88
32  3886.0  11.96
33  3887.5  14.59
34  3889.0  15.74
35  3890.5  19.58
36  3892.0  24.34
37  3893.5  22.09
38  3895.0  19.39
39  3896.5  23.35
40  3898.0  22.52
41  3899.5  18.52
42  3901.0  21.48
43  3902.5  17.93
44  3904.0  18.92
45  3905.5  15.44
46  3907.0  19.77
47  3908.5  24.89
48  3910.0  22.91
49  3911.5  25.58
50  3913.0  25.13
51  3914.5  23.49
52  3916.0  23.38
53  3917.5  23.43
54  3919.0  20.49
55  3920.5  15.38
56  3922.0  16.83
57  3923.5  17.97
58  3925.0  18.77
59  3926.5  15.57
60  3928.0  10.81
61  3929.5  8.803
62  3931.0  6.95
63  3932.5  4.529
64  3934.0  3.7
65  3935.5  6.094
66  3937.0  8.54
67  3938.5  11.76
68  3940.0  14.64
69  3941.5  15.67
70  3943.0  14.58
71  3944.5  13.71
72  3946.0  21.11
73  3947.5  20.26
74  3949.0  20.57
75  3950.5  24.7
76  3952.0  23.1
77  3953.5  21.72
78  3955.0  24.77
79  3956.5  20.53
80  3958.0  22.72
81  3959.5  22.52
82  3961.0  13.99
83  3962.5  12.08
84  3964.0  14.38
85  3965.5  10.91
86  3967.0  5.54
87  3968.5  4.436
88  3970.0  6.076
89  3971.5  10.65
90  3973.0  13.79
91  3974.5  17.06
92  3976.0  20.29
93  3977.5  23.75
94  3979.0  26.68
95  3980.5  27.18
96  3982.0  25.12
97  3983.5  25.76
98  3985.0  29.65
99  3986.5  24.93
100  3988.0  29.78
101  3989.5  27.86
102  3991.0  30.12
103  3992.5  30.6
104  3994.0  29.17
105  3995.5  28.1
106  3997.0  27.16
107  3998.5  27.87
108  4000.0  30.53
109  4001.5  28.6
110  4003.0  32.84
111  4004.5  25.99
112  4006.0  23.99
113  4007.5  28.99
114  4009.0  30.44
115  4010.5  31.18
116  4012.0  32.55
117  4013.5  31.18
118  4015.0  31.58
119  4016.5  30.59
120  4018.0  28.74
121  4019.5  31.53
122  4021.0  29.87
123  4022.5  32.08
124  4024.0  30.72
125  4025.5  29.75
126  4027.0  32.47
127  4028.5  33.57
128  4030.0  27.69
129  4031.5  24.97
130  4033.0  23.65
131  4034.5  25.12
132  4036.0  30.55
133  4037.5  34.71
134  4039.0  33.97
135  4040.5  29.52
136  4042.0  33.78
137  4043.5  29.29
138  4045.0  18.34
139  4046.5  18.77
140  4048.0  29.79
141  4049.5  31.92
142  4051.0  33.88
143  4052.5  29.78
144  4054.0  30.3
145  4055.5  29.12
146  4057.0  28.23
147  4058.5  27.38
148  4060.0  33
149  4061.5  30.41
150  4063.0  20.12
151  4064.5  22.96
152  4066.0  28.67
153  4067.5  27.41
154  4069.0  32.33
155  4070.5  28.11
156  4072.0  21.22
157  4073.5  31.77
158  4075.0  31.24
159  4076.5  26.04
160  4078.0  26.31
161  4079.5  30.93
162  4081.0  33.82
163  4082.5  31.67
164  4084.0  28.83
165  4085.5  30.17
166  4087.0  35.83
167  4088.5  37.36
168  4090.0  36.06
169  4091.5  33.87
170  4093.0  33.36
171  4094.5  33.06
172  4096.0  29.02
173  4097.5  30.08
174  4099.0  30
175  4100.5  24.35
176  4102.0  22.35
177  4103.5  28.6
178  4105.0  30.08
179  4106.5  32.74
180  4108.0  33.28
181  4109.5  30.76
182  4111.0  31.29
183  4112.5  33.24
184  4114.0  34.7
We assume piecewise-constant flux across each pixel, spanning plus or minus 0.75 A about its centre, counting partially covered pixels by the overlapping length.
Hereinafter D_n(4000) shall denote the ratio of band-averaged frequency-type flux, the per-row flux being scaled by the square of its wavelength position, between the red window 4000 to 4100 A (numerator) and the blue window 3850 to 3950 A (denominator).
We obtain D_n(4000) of 1.87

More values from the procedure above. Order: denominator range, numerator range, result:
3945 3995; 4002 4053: 1.47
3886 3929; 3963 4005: 1.19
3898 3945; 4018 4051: 1.89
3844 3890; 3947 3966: 1.18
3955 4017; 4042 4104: 1.29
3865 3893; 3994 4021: 1.81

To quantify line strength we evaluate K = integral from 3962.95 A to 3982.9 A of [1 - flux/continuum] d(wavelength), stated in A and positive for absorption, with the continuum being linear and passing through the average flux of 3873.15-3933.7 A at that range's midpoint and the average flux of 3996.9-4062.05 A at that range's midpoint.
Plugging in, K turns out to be 7.1 A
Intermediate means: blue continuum 18.2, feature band 15.9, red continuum 29.5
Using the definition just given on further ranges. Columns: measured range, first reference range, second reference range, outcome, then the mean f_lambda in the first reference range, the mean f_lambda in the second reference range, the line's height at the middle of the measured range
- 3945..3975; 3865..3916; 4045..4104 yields 8.4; 19.2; 29.3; 23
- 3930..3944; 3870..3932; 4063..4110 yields 7.5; 18.3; 29.9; 20.6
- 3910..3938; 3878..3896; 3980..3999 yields 7.4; 17.8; 28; 21.4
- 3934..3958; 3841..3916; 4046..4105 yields 5.7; 18.8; 29.5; 22.4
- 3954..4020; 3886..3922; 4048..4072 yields 3.2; 20.5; 28.7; 24.9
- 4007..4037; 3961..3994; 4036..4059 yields -4.8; 19.9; 29.3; 25.9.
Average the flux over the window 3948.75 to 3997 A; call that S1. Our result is 21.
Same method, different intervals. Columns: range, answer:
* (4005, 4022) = 30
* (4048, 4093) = 30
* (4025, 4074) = 28.5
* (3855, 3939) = 17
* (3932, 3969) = 15.2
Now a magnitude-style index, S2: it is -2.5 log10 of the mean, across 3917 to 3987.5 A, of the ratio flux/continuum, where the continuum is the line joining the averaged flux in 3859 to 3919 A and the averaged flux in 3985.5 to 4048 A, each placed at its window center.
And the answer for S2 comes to 0.40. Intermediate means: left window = 19.1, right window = 29.1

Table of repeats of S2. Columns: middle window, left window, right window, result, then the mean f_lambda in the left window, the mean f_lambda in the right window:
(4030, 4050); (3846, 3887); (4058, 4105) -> -0.031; 17.2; 29.6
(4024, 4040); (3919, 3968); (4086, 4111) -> -0.215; 15.1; 31.3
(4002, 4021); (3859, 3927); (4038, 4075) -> -0.161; 18.9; 28.4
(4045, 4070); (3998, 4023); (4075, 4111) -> 0.088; 29.9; 30.8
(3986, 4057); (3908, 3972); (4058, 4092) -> -0.208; 16.1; 29.8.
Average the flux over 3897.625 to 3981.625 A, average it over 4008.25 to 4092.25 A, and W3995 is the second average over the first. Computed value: 1.74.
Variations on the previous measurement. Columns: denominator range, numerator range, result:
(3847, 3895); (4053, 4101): 1.70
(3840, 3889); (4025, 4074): 1.67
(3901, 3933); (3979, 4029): 1.62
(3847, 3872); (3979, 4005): 1.63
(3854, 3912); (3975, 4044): 1.59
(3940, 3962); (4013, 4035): 1.50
